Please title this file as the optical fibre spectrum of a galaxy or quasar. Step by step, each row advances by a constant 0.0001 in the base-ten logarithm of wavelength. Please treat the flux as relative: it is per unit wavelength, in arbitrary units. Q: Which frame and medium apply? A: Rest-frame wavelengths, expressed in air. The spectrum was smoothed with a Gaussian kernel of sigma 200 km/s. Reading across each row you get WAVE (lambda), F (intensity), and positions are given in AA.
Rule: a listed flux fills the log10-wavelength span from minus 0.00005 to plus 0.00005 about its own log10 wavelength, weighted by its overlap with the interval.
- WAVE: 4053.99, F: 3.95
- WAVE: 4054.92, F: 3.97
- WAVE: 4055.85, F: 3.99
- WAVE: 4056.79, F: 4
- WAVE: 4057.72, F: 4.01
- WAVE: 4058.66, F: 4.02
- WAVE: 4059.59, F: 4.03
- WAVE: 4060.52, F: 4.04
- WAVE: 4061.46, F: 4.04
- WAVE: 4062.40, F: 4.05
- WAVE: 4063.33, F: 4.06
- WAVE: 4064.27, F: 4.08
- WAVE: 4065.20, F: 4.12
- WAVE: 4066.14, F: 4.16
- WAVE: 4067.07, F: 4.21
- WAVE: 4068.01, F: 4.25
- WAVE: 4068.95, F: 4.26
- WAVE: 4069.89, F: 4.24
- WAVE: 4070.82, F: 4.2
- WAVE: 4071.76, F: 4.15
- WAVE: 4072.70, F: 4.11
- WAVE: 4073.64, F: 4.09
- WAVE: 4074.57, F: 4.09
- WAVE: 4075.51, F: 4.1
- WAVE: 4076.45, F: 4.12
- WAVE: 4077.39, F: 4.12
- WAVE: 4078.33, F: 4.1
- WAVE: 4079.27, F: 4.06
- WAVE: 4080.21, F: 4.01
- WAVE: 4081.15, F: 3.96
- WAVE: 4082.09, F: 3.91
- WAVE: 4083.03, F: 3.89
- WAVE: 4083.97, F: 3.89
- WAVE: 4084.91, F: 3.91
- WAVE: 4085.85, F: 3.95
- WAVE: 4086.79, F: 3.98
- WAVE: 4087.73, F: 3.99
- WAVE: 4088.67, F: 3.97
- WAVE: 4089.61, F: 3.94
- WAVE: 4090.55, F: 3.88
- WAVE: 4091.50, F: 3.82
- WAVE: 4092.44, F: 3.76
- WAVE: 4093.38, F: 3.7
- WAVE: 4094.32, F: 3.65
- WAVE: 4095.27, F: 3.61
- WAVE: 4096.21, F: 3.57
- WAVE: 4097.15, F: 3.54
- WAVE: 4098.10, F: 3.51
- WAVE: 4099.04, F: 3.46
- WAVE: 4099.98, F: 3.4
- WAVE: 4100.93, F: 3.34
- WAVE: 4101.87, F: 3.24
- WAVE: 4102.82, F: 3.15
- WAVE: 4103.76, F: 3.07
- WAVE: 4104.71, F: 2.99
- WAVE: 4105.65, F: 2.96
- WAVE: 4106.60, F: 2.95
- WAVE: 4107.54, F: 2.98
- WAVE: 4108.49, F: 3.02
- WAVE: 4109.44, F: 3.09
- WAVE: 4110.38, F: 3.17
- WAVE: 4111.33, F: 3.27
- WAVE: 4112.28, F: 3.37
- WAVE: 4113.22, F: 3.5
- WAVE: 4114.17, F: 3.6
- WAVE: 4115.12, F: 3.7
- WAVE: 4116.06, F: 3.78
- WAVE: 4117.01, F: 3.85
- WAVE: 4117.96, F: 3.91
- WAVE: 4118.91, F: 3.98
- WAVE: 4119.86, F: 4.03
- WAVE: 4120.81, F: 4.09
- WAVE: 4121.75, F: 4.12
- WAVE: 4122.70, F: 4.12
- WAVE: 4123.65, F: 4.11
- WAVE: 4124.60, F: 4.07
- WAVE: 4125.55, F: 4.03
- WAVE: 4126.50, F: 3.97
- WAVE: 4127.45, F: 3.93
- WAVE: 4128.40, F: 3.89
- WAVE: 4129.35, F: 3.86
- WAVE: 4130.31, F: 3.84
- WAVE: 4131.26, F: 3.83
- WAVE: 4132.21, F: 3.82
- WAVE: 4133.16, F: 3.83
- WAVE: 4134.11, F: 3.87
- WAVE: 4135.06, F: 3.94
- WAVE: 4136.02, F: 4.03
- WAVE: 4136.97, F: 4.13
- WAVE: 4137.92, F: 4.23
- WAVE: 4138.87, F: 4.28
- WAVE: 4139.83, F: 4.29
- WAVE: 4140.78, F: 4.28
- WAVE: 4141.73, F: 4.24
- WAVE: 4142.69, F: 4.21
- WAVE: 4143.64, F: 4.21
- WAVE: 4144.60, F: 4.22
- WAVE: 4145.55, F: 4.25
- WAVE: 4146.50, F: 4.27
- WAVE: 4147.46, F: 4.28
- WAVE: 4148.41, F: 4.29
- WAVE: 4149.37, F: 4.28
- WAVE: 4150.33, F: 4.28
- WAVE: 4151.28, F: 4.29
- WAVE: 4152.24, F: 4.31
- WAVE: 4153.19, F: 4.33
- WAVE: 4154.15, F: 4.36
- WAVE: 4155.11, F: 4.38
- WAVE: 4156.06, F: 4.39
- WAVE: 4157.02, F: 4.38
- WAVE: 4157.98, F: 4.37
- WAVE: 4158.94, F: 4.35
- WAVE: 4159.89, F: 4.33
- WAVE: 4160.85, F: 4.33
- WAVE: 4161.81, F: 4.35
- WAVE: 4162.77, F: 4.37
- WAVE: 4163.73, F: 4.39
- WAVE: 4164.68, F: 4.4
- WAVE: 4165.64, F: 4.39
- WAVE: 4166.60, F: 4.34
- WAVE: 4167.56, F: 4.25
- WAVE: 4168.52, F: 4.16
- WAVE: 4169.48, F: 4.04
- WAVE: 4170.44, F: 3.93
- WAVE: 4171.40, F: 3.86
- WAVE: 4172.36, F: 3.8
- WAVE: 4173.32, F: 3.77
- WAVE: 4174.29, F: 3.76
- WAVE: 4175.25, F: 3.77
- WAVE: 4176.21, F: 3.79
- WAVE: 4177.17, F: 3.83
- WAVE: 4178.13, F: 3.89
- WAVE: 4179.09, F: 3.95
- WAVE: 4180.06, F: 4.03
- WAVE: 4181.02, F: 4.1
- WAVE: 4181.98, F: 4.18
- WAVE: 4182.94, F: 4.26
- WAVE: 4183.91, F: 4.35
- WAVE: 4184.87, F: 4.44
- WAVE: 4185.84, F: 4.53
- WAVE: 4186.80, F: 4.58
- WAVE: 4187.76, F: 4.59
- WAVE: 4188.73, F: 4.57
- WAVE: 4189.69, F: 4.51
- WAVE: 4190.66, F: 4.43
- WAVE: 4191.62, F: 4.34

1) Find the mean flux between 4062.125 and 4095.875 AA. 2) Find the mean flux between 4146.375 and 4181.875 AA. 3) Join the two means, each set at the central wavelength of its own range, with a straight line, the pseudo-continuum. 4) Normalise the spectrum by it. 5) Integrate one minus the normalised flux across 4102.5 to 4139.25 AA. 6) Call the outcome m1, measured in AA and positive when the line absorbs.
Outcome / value 3.5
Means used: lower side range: 4.01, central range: 3.7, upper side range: 4.17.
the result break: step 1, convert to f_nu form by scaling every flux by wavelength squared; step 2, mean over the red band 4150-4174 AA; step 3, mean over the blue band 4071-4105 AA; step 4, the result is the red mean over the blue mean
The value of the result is 1.2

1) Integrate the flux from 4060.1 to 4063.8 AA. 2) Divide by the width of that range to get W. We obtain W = 4.04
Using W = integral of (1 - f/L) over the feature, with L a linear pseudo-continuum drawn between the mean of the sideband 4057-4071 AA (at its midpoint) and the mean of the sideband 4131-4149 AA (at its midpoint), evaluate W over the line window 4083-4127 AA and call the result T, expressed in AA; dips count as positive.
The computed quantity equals 5.3 AA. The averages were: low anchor 4.12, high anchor 4.14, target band 3.63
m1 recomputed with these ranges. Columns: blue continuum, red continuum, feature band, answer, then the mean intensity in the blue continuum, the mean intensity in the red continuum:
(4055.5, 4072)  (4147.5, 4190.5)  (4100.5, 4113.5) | 3.16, 4.11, 4.23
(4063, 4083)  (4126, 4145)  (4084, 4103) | 1.89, 4.11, 4.04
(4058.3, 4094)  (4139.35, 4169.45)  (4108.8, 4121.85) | 1.61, 4.03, 4.31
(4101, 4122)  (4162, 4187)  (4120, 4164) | -4.73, 3.44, 4.12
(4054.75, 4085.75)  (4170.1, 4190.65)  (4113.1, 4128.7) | 0.62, 4.07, 4.13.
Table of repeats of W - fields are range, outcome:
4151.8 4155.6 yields 4.35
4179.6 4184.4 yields 4.19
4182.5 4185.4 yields 4.34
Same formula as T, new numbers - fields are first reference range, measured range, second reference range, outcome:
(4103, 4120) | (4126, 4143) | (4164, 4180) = -1.90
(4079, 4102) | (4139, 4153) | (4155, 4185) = -0.81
